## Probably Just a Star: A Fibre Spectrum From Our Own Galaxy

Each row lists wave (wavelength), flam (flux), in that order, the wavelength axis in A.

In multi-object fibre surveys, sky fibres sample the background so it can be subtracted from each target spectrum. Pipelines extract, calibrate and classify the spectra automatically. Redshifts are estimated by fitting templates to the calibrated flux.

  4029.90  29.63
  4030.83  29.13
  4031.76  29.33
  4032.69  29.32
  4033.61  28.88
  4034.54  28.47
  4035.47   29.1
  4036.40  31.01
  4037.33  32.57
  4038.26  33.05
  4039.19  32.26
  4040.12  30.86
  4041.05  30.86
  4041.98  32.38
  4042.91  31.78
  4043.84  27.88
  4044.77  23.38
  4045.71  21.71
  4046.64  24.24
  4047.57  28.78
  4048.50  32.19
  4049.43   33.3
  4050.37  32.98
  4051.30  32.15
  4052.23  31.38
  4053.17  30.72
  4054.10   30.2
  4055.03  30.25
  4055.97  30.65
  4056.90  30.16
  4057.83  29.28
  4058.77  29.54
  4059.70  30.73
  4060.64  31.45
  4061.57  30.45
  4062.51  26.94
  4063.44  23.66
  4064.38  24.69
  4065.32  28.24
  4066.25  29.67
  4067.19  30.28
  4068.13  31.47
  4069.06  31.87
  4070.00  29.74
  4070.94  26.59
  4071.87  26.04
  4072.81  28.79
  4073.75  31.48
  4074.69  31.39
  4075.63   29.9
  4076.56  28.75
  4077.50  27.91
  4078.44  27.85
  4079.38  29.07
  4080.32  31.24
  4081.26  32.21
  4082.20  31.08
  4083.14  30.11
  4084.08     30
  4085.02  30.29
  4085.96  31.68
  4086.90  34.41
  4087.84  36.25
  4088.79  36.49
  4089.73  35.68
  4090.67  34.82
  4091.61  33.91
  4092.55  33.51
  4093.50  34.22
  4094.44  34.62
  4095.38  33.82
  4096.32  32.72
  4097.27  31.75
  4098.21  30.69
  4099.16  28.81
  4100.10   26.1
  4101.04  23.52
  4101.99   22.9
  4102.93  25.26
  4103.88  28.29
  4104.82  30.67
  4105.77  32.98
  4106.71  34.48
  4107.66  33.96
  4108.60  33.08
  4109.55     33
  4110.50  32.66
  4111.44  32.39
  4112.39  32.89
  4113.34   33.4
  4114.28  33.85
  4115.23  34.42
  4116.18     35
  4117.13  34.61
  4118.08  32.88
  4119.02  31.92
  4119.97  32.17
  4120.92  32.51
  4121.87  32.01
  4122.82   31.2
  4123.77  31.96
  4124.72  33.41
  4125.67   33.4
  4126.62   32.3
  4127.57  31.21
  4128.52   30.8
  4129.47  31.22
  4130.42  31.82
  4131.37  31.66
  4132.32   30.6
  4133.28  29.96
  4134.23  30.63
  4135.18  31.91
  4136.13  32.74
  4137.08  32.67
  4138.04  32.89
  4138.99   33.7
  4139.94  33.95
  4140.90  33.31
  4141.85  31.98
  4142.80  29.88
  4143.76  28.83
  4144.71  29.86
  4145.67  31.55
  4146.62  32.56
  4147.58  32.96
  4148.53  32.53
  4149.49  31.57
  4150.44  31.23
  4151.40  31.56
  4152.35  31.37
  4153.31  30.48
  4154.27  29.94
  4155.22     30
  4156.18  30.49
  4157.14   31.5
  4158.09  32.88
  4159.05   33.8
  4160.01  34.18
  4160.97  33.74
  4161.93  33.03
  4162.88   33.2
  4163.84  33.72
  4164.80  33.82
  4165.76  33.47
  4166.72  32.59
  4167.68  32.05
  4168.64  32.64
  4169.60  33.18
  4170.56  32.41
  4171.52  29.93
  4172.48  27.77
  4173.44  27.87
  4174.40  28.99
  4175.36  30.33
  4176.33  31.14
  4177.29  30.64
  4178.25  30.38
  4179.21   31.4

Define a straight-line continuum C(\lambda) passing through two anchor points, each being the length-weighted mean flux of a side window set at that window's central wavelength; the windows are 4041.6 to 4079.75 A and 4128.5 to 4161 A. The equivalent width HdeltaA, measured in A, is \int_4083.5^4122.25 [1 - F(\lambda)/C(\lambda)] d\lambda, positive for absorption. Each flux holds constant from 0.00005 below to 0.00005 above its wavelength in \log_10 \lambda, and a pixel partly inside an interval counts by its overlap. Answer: -2.12 A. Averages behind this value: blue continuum 29.3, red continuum 31.7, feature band 32.2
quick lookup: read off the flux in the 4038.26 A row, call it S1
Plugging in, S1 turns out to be 33.05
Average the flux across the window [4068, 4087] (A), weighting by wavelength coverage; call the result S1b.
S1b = 30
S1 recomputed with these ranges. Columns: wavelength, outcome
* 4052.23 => 31.38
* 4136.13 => 32.74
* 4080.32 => 31.24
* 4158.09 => 32.88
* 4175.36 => 30.33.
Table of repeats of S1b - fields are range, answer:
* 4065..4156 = 31.5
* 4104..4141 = 32.5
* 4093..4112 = 30.8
